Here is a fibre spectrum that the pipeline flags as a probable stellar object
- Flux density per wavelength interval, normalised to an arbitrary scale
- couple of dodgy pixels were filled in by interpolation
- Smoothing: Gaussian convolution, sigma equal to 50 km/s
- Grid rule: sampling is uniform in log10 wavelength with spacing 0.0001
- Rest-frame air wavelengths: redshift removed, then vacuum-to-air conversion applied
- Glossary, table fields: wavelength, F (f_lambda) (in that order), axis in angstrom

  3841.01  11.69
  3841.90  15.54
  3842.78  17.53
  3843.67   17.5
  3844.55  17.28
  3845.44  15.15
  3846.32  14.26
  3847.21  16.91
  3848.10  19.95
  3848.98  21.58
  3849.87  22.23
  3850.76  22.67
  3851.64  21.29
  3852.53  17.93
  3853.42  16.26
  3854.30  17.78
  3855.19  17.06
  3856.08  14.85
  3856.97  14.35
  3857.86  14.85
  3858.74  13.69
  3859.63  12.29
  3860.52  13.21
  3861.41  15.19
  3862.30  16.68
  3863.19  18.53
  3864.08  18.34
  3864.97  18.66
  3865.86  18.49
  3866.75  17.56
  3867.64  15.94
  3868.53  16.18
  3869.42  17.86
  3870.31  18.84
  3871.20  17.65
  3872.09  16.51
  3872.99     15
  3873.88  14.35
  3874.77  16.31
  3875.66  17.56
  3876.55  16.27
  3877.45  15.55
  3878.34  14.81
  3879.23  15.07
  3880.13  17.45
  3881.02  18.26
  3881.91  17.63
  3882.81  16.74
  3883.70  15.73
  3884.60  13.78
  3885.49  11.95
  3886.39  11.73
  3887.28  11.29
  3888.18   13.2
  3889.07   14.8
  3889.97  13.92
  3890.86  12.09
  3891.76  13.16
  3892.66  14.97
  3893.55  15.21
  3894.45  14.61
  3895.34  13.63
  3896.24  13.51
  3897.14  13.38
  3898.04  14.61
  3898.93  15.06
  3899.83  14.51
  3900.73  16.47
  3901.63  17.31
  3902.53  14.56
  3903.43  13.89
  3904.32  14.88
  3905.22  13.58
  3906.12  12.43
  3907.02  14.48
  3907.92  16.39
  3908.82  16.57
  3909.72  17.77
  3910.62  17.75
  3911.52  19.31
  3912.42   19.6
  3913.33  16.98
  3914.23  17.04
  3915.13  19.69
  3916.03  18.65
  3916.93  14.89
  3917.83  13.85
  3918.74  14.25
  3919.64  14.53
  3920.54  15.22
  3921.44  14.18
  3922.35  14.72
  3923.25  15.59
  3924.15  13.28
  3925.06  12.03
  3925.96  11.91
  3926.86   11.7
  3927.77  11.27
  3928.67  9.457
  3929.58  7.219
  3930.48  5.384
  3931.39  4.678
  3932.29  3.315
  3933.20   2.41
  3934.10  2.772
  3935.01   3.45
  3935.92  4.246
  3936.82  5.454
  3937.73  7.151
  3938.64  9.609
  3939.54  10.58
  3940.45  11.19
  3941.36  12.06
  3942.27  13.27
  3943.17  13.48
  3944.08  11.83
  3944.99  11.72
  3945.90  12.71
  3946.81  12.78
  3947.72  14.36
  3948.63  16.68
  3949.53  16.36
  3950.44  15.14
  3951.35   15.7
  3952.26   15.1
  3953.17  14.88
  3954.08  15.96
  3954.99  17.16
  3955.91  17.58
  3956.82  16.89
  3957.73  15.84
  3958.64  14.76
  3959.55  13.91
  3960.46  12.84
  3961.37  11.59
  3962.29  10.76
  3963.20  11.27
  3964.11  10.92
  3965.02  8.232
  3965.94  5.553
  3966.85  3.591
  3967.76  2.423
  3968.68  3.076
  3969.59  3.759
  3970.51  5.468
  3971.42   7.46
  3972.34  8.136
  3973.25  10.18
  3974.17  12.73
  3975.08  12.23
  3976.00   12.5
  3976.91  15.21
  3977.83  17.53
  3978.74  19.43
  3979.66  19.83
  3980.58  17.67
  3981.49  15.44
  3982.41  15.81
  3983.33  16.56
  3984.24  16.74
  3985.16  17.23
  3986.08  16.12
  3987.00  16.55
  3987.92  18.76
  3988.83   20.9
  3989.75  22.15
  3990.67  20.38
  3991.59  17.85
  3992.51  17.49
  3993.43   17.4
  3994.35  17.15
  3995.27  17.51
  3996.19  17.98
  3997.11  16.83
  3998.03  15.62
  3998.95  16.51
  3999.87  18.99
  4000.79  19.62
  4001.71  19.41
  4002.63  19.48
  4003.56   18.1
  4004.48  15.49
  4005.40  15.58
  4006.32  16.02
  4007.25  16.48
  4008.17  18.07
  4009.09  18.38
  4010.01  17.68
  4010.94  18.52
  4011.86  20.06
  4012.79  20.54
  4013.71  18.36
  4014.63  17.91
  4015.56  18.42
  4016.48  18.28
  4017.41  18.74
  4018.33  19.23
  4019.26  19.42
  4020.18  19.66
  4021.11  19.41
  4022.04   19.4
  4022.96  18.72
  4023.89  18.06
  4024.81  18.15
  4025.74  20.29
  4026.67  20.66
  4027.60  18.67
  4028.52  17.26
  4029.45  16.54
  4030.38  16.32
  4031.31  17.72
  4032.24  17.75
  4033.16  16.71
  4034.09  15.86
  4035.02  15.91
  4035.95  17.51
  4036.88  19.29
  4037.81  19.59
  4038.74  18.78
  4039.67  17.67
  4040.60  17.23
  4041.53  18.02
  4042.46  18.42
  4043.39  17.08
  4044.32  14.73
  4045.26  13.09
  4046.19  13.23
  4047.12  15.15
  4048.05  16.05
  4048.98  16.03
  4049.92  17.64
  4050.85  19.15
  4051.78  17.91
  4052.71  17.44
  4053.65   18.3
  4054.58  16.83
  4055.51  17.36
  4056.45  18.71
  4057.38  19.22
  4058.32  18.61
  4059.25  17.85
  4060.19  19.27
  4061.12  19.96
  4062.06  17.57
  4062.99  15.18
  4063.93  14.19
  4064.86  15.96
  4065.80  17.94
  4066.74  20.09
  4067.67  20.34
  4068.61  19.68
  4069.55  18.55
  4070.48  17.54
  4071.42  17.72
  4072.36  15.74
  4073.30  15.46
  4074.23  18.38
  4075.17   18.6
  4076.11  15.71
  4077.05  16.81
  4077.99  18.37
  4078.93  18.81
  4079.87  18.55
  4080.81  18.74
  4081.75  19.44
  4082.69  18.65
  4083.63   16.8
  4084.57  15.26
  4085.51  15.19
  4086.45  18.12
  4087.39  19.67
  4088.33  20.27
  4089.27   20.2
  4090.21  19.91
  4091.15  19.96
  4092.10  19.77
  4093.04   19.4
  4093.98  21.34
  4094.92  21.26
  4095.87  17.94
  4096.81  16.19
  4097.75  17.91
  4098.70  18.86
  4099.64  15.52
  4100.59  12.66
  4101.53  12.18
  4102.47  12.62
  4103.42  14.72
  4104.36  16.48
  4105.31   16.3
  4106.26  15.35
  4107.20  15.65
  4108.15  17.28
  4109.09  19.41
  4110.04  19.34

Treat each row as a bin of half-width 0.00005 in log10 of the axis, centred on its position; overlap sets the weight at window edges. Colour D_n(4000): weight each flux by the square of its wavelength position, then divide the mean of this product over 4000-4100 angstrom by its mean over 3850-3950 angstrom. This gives 1.37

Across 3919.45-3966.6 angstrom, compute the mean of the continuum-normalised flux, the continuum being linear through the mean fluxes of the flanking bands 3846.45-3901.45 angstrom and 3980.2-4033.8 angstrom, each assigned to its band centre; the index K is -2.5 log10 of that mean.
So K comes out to 0.43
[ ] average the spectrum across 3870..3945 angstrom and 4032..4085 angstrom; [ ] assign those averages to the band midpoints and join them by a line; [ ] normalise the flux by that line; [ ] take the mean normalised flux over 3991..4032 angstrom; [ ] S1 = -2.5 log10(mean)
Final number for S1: -0.12 mag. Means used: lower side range 13.5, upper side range 17.5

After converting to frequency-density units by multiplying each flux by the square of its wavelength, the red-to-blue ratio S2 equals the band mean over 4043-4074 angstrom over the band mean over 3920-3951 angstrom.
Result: 1.74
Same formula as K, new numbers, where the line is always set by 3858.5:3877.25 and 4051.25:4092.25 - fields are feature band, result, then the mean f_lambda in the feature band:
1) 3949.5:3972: 0.45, 11.3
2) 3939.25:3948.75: 0.32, 12.7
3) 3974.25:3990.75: 0.02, 17.1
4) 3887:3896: 0.21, 13.7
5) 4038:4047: 0.08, 16.5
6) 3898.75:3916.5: 0.03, 16.4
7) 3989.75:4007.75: -0.01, 17.7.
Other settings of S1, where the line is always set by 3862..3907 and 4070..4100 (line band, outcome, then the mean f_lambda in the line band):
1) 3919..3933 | 0.418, 10.9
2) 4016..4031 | -0.080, 18.7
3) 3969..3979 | 0.445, 11.1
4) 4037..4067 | 0.026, 17.3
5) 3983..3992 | -0.094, 18.4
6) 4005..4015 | -0.051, 18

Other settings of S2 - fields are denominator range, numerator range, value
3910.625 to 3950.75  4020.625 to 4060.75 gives 1.55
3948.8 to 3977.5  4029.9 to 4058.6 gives 1.55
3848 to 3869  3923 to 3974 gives 0.63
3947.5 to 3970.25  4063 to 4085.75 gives 1.54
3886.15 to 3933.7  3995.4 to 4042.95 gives 1.40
